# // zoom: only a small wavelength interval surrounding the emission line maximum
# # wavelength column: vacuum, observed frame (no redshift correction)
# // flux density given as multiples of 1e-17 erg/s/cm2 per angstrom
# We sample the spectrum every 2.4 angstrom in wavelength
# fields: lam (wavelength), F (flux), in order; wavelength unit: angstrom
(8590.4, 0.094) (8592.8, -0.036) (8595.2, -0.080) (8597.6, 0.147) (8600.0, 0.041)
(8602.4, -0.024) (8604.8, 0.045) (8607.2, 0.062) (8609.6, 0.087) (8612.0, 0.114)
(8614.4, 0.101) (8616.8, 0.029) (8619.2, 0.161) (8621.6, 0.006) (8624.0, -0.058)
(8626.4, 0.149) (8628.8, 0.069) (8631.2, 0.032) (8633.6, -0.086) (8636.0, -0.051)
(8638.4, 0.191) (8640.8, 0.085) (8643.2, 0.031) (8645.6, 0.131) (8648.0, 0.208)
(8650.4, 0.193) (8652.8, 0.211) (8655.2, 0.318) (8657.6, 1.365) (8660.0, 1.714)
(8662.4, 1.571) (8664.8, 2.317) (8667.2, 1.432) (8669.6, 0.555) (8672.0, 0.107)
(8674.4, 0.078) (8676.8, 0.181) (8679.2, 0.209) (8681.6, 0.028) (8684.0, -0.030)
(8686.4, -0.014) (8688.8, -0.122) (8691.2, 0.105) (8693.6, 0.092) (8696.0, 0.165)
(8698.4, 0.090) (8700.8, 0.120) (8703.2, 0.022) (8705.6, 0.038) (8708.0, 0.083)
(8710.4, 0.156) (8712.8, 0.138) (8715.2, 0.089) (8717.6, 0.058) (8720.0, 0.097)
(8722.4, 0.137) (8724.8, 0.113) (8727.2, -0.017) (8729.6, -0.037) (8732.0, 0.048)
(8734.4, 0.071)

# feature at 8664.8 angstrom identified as [O II]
